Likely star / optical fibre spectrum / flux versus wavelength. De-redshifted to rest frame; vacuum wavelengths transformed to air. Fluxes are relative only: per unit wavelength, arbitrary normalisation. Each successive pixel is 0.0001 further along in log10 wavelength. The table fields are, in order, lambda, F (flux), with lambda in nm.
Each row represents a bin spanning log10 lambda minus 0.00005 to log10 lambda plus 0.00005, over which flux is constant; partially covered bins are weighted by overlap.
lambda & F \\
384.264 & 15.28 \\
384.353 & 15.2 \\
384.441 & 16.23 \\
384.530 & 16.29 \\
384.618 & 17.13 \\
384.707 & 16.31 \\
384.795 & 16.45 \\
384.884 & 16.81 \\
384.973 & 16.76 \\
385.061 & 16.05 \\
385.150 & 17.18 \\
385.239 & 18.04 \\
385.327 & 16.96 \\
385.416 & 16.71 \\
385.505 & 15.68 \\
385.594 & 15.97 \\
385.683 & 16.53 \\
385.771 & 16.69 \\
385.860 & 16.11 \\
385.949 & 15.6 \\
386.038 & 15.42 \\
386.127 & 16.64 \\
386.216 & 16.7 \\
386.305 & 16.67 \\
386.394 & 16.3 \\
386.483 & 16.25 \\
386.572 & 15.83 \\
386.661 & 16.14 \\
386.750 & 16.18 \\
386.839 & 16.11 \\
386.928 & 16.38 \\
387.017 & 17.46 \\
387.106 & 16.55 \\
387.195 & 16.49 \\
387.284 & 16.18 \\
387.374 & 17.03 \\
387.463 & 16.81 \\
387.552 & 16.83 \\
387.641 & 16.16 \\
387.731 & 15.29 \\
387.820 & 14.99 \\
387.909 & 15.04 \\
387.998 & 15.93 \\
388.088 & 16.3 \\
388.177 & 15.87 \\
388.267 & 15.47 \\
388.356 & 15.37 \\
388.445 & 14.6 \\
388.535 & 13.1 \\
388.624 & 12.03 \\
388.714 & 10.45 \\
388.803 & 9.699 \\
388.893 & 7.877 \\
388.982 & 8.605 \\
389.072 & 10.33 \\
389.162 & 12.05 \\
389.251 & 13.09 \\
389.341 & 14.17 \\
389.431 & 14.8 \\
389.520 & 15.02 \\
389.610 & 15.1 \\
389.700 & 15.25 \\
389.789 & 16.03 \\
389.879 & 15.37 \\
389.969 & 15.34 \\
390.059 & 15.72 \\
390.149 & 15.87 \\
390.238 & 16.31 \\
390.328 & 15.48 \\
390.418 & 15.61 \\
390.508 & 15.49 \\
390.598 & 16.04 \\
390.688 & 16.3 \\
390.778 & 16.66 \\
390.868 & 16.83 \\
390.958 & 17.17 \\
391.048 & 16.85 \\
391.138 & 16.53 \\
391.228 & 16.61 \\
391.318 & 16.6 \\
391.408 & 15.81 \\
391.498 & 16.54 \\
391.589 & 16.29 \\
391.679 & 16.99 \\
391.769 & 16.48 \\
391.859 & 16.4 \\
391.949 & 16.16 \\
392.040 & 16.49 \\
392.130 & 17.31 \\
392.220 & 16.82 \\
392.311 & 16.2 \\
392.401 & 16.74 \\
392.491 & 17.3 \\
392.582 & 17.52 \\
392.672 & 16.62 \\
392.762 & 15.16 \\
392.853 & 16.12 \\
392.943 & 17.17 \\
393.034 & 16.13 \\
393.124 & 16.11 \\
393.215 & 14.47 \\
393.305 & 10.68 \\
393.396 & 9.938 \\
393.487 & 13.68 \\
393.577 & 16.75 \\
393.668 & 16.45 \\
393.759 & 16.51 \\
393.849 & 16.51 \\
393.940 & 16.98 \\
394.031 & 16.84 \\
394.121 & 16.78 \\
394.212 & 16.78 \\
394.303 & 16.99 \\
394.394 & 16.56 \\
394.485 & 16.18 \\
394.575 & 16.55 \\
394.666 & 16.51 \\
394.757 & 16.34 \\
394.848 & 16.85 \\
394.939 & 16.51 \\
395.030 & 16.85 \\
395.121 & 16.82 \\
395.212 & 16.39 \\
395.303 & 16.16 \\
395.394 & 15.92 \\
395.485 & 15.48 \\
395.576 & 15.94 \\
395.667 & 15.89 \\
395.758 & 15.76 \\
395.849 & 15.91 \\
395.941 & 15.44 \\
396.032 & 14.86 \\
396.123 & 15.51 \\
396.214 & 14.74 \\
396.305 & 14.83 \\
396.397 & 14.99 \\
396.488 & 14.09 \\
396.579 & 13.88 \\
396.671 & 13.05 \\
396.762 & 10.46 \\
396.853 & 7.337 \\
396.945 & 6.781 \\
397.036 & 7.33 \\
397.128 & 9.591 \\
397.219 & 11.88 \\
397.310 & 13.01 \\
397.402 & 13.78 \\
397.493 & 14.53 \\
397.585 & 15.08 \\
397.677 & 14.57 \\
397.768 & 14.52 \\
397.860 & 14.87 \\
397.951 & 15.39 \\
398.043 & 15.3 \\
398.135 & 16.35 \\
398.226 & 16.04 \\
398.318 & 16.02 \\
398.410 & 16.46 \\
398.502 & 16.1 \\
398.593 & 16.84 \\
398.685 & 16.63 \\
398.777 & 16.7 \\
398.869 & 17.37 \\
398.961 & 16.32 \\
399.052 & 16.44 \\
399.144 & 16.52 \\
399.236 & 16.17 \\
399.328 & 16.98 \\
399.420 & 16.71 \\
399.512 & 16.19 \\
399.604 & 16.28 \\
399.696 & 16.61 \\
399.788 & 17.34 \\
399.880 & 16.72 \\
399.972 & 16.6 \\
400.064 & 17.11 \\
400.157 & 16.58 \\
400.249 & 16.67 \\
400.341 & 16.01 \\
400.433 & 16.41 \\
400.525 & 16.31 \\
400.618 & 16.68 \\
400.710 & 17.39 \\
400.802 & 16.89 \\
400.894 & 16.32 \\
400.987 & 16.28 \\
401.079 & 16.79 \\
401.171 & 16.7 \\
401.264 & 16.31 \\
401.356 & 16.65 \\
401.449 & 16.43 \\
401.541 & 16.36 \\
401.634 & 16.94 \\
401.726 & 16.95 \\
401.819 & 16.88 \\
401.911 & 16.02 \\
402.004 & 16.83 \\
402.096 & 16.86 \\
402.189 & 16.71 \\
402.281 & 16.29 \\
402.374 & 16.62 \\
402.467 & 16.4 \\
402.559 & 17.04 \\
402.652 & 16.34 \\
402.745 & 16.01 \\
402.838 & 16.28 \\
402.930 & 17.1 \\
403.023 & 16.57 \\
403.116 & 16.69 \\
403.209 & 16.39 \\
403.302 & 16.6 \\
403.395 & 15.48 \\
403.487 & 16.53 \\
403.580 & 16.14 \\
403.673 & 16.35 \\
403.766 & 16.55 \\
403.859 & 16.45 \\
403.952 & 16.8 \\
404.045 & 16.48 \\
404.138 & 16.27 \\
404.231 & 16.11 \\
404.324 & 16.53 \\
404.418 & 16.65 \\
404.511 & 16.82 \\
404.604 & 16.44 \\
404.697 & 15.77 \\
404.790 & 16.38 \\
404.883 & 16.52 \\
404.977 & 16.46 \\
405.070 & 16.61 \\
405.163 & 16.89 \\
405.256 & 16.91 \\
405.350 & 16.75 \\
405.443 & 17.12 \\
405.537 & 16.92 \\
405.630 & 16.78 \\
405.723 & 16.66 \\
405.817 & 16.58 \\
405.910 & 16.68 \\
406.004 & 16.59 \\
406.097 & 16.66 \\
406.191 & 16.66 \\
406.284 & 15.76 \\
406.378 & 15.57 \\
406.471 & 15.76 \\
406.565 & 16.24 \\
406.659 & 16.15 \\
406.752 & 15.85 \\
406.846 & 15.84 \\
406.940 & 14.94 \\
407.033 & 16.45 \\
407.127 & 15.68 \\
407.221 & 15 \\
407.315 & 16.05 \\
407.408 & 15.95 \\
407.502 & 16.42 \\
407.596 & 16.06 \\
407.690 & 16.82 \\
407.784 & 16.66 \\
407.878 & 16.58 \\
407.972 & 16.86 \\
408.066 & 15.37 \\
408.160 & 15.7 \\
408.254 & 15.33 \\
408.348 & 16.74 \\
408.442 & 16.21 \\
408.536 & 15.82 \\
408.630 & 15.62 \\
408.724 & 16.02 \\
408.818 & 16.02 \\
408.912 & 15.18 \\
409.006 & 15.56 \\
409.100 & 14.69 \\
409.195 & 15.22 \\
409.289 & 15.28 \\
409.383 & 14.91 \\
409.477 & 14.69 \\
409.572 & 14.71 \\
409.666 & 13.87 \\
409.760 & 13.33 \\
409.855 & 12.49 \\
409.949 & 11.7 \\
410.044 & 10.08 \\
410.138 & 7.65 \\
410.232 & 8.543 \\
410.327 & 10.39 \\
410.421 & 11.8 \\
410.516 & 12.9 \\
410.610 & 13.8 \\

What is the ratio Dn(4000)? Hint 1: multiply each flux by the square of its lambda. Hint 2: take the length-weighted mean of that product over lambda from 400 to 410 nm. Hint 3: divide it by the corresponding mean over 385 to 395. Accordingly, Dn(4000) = 1.1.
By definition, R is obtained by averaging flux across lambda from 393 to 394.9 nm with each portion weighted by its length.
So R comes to 15.7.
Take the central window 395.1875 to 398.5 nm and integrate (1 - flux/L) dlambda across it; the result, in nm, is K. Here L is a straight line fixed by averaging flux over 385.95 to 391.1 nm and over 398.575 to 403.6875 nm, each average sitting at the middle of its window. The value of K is 0.40 nm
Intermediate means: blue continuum 15.2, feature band 14.1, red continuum 16.6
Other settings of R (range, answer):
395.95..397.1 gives 12.4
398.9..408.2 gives 16.4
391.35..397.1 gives 15.4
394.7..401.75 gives 15.5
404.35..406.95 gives 16.4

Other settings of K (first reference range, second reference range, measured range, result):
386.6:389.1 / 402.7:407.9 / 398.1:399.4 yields -0.07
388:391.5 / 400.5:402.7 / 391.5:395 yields -0.20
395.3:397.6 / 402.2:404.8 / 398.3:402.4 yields -0.41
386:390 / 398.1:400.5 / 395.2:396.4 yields 0.04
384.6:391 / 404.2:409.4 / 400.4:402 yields -0.07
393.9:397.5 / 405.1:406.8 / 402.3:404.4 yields -0.06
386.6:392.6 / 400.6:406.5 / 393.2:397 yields 0.20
